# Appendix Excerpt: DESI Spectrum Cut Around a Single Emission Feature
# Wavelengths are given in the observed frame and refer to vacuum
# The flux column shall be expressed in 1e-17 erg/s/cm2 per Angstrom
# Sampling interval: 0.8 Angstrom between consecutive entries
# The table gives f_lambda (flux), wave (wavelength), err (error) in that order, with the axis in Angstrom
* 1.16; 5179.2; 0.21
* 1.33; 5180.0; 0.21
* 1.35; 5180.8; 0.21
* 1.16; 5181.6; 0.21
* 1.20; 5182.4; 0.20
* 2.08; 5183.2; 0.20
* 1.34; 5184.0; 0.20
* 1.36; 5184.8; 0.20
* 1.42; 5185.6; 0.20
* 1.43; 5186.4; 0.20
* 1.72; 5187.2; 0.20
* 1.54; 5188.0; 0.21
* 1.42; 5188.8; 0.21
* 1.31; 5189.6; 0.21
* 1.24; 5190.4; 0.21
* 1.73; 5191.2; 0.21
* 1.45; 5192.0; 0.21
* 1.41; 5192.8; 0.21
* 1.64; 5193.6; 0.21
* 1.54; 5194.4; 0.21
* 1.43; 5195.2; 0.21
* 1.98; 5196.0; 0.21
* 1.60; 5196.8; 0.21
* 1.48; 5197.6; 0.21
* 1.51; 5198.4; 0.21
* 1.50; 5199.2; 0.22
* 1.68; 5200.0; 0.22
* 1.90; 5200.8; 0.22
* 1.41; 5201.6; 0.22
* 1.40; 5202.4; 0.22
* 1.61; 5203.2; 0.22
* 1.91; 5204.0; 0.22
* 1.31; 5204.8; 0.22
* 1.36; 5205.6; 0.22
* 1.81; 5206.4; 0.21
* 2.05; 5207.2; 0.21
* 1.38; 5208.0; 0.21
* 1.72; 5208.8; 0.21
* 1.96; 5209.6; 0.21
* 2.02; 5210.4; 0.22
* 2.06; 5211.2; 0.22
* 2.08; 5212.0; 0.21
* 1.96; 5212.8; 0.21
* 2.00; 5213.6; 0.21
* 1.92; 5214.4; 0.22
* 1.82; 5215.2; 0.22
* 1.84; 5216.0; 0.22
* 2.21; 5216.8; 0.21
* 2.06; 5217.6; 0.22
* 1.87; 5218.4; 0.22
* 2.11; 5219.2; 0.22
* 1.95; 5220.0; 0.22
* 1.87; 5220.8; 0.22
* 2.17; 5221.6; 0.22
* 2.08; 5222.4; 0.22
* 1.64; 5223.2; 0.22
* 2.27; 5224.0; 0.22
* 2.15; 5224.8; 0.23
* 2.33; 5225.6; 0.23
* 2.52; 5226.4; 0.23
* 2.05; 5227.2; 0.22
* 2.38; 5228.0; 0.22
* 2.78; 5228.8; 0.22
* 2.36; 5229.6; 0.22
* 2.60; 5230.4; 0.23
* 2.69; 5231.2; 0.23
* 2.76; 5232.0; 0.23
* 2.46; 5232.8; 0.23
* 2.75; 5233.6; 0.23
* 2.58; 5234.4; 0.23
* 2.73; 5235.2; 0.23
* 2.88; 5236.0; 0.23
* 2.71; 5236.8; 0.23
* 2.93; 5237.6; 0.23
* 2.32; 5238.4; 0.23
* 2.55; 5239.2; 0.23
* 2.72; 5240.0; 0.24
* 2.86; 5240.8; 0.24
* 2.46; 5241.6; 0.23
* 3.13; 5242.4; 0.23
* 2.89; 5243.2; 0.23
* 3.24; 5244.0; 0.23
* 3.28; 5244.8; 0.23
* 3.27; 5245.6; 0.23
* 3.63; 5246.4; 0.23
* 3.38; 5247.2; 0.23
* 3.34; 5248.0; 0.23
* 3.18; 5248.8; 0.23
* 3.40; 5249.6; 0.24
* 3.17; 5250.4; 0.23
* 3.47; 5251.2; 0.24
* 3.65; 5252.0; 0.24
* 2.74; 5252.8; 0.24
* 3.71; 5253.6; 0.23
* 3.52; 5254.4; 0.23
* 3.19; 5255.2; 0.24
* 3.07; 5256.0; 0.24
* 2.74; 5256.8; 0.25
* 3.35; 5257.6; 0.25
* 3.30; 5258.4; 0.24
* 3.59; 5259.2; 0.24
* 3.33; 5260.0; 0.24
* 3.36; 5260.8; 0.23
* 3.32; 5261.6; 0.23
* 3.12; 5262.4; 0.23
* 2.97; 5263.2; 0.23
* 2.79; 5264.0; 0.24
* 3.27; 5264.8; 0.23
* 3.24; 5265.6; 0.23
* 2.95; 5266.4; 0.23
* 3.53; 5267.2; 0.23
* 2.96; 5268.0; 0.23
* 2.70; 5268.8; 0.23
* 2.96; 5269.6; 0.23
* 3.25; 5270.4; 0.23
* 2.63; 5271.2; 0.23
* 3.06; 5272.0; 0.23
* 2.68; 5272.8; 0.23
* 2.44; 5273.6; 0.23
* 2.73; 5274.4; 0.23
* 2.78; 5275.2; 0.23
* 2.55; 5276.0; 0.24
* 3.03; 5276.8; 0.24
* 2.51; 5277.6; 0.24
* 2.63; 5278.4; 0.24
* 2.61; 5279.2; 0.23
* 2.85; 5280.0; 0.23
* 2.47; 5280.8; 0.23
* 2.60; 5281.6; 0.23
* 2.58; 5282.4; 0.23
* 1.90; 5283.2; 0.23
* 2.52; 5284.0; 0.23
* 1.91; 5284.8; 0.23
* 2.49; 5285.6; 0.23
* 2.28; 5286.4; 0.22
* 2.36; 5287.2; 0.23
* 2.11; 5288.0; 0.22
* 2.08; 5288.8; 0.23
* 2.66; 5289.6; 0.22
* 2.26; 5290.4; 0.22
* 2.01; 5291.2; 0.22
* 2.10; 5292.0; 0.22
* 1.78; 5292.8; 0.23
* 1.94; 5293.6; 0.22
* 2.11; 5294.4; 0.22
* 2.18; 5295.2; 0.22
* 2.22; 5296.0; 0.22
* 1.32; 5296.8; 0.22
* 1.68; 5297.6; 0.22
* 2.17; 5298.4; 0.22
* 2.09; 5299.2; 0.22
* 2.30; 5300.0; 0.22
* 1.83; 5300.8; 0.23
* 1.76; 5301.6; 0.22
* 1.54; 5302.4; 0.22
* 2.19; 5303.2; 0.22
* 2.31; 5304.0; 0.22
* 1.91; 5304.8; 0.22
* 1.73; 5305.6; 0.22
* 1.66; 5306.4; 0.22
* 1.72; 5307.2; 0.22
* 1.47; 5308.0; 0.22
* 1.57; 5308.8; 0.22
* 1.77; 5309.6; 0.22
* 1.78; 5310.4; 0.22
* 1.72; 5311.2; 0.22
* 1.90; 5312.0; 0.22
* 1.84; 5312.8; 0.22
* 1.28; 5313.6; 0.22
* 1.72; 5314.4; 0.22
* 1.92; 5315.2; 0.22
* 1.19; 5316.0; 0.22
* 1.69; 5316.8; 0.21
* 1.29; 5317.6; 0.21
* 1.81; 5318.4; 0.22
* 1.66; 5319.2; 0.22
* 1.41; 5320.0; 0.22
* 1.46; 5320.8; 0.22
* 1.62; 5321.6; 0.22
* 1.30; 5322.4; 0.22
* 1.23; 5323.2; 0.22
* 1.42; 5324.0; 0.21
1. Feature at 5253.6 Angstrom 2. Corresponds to C IV 1549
